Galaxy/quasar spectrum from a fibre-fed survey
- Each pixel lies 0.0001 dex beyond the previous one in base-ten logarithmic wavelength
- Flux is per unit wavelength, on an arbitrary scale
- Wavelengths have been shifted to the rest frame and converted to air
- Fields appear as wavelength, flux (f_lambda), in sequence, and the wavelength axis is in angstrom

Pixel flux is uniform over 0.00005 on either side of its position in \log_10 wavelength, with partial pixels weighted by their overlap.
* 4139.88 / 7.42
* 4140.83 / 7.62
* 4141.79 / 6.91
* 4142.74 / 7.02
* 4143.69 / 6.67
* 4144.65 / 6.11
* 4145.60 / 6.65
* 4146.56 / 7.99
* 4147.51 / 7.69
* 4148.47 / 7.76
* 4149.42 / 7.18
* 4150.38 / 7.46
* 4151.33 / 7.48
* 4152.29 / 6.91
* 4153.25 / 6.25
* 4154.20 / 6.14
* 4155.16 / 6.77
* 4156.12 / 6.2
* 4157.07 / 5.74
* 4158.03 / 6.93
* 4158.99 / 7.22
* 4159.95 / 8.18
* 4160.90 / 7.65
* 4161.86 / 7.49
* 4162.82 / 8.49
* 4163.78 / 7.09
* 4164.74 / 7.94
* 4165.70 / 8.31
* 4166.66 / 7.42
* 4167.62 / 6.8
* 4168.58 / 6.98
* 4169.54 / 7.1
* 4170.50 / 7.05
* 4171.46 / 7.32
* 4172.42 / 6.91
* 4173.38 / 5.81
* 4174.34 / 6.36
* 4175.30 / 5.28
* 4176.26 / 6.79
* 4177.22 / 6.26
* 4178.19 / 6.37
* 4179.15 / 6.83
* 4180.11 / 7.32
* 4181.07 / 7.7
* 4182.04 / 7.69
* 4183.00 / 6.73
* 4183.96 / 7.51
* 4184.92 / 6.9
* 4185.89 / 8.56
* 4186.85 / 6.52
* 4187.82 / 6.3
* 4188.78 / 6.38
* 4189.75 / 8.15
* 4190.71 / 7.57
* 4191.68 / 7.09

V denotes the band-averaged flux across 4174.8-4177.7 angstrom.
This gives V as 6.12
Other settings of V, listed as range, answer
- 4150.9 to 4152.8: 7.14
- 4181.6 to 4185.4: 7.22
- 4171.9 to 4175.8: 6.11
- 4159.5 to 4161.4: 7.93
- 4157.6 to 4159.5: 7.08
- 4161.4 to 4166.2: 7.85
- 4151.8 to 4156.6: 6.45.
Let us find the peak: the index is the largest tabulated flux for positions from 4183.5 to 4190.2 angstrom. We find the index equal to 8.56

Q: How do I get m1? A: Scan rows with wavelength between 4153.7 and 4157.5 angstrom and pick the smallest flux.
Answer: 5.74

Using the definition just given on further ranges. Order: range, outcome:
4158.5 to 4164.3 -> 7.09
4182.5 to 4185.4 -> 6.73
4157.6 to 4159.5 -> 6.93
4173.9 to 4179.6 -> 5.28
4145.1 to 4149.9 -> 6.65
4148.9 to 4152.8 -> 6.91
